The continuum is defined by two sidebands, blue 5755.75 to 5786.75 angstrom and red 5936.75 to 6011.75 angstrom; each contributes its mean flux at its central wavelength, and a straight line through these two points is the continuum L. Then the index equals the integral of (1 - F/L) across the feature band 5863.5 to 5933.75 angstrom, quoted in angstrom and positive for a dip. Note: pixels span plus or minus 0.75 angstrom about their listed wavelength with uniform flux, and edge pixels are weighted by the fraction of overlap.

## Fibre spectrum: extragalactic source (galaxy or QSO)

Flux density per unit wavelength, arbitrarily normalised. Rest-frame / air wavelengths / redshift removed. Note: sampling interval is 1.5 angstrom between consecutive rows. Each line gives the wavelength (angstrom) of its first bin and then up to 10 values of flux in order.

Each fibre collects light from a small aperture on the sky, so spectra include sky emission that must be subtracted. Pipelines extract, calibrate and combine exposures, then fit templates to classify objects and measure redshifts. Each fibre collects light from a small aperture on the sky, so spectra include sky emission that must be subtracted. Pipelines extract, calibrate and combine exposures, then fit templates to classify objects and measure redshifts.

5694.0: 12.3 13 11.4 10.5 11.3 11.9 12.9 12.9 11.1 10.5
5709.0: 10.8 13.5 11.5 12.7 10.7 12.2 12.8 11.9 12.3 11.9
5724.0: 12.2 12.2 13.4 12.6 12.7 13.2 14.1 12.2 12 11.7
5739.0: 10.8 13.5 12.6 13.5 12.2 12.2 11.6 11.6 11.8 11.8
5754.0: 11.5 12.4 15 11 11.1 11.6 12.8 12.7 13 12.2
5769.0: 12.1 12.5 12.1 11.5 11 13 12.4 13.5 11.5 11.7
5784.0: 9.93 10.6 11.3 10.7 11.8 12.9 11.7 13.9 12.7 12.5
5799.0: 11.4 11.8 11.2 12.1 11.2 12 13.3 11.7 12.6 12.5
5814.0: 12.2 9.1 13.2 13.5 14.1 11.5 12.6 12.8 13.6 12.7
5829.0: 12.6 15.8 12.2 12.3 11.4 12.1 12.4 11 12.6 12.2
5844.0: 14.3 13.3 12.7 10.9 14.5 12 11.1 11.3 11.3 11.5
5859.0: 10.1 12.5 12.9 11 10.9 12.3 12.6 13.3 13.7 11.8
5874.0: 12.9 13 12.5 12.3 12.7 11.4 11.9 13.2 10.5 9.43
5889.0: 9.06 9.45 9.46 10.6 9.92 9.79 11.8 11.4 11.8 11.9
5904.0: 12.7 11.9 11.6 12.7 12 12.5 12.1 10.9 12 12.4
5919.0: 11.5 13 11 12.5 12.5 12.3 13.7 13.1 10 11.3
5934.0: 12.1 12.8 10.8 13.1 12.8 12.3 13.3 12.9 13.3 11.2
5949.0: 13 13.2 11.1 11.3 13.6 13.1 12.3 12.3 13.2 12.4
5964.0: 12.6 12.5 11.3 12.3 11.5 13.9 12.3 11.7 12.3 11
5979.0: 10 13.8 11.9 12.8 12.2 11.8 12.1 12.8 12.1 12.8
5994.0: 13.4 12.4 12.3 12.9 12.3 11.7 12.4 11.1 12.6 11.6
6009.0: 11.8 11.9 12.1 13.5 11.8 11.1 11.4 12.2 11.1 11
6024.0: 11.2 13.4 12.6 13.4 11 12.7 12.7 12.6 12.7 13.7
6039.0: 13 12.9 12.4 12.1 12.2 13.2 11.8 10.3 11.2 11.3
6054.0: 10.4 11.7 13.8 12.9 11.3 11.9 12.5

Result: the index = 2.6 angstrom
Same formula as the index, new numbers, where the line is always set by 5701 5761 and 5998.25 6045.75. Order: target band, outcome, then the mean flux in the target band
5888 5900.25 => 2.0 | 10.2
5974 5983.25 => 0.3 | 11.8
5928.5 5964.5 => -0.5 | 12.4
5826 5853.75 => -0.9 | 12.6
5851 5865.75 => 0.9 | 11.5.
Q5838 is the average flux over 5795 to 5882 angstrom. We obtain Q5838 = 12.3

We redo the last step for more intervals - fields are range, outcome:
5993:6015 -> 12.3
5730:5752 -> 12.4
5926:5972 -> 12.4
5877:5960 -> 11.9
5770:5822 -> 12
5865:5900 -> 11.5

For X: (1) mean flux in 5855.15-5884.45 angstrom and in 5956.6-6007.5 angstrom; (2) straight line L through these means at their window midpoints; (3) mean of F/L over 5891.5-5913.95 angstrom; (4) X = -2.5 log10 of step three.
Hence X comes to 0.06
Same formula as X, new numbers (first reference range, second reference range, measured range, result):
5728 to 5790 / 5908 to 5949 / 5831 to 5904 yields 0.04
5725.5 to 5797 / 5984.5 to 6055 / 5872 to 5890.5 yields 0.05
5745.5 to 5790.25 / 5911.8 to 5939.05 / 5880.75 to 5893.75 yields 0.14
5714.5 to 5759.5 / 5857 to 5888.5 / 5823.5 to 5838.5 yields -0.06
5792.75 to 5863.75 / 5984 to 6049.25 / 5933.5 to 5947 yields -0.03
